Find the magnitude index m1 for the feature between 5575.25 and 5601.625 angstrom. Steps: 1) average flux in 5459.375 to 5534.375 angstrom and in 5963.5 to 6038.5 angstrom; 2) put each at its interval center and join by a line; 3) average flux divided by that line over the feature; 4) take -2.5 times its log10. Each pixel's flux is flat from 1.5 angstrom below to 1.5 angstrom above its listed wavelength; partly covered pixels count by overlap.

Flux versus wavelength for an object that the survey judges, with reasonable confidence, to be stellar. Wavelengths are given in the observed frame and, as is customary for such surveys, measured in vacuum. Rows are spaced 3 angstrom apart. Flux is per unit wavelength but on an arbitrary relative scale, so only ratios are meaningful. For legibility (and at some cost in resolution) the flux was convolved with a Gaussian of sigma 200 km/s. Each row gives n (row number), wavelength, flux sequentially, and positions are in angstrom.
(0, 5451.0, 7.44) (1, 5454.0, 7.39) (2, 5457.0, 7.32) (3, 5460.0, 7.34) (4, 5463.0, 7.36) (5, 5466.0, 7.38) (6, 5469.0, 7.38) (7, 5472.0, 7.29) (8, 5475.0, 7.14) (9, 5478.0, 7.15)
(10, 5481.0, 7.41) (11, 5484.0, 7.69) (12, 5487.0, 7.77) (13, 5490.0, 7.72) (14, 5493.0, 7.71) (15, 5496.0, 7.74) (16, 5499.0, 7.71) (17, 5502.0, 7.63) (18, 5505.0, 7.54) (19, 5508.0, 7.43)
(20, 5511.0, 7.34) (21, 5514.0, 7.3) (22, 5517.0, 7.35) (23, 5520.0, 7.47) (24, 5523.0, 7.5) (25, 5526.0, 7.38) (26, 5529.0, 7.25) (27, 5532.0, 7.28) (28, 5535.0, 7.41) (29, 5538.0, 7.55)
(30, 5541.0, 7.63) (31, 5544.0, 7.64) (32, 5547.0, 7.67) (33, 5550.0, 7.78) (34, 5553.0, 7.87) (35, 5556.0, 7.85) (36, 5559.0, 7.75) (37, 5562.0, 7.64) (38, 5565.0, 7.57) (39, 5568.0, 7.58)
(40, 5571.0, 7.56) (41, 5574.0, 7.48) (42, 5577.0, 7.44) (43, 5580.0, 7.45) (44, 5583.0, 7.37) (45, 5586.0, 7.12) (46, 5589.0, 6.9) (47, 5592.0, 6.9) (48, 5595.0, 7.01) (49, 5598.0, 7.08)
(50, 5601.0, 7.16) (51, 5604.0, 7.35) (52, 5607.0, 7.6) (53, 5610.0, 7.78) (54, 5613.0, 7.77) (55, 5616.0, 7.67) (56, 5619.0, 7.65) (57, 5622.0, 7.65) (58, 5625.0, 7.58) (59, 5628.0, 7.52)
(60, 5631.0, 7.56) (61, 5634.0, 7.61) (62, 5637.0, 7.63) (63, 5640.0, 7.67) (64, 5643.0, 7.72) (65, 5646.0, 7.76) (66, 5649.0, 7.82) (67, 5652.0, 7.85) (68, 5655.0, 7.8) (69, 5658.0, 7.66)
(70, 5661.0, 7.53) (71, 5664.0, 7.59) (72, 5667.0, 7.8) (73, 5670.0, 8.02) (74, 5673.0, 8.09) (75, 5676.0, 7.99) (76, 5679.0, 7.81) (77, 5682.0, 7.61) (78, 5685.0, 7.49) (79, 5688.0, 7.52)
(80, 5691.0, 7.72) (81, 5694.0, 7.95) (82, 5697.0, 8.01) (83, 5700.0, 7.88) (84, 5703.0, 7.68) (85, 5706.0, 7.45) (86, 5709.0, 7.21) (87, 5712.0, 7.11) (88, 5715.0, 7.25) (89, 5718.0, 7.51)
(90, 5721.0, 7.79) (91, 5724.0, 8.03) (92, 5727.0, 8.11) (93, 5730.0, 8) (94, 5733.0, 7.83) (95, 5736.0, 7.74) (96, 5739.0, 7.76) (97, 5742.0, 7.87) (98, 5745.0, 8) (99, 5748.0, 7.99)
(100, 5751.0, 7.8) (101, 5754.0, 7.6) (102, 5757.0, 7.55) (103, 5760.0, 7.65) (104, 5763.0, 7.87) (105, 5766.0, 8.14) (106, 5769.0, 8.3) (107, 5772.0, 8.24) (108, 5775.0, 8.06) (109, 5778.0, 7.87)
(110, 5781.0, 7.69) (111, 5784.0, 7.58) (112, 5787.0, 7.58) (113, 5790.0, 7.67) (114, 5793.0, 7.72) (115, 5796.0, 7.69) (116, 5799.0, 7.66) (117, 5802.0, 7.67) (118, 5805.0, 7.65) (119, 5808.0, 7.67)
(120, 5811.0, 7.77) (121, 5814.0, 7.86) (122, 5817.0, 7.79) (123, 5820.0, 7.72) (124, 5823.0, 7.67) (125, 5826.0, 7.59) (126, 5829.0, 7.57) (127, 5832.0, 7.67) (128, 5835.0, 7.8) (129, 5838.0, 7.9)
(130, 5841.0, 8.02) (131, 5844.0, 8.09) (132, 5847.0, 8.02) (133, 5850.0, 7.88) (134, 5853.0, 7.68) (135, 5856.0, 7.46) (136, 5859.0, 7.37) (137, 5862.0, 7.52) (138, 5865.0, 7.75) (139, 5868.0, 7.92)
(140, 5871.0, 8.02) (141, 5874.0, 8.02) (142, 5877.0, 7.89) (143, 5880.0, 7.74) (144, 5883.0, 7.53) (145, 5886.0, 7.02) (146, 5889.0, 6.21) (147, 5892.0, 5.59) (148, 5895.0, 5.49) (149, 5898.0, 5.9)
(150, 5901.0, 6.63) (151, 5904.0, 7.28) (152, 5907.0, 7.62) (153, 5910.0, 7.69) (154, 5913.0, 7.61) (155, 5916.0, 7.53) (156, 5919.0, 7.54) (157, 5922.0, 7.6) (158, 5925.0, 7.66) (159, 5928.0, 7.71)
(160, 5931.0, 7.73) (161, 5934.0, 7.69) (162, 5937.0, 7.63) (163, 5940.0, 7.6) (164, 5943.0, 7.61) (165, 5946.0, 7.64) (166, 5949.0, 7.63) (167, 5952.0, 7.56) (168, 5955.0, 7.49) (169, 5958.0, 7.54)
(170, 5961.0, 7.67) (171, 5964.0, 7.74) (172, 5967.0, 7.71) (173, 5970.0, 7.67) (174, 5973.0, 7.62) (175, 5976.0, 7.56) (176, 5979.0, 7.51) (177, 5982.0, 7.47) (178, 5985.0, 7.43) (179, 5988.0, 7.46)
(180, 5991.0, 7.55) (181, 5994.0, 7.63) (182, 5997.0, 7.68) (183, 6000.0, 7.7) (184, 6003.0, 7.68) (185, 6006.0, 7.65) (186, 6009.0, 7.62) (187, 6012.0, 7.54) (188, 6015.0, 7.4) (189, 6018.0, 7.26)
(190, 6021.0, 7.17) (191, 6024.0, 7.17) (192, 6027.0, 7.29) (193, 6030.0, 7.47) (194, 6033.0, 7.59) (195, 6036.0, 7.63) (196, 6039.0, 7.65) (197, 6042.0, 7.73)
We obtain 0.04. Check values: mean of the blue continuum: 7.45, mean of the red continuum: 7.53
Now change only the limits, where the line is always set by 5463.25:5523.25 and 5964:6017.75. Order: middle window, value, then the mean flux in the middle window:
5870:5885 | -0.04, 7.81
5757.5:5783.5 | -0.06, 7.95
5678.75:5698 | -0.03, 7.72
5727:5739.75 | -0.05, 7.87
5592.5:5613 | 0.02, 7.34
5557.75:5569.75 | -0.02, 7.63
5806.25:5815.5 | -0.03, 7.76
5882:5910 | 0.14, 6.63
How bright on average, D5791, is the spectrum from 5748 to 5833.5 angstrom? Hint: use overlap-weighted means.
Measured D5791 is 7.76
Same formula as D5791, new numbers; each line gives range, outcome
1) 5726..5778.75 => 7.91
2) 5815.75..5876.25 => 7.77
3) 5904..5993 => 7.6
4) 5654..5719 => 7.67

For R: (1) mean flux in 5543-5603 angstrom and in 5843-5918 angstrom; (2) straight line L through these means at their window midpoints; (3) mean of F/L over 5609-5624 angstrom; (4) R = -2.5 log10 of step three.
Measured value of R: -0.04 mag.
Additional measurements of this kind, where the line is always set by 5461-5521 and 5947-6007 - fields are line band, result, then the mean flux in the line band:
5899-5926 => 0.022 mag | 7.43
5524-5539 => 0.016 mag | 7.37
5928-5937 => -0.016 mag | 7.7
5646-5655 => -0.043 mag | 7.82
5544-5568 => -0.032 mag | 7.72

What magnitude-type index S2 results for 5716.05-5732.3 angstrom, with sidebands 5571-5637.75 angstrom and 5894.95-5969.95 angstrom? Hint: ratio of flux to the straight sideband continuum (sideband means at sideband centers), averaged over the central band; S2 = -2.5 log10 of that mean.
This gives -0.06 mag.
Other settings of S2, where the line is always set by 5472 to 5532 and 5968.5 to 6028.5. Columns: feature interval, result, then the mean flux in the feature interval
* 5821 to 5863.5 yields -0.03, 7.73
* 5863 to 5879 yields -0.06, 7.9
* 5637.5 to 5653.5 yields -0.04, 7.76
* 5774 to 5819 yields -0.03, 7.72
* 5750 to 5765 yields -0.03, 7.71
